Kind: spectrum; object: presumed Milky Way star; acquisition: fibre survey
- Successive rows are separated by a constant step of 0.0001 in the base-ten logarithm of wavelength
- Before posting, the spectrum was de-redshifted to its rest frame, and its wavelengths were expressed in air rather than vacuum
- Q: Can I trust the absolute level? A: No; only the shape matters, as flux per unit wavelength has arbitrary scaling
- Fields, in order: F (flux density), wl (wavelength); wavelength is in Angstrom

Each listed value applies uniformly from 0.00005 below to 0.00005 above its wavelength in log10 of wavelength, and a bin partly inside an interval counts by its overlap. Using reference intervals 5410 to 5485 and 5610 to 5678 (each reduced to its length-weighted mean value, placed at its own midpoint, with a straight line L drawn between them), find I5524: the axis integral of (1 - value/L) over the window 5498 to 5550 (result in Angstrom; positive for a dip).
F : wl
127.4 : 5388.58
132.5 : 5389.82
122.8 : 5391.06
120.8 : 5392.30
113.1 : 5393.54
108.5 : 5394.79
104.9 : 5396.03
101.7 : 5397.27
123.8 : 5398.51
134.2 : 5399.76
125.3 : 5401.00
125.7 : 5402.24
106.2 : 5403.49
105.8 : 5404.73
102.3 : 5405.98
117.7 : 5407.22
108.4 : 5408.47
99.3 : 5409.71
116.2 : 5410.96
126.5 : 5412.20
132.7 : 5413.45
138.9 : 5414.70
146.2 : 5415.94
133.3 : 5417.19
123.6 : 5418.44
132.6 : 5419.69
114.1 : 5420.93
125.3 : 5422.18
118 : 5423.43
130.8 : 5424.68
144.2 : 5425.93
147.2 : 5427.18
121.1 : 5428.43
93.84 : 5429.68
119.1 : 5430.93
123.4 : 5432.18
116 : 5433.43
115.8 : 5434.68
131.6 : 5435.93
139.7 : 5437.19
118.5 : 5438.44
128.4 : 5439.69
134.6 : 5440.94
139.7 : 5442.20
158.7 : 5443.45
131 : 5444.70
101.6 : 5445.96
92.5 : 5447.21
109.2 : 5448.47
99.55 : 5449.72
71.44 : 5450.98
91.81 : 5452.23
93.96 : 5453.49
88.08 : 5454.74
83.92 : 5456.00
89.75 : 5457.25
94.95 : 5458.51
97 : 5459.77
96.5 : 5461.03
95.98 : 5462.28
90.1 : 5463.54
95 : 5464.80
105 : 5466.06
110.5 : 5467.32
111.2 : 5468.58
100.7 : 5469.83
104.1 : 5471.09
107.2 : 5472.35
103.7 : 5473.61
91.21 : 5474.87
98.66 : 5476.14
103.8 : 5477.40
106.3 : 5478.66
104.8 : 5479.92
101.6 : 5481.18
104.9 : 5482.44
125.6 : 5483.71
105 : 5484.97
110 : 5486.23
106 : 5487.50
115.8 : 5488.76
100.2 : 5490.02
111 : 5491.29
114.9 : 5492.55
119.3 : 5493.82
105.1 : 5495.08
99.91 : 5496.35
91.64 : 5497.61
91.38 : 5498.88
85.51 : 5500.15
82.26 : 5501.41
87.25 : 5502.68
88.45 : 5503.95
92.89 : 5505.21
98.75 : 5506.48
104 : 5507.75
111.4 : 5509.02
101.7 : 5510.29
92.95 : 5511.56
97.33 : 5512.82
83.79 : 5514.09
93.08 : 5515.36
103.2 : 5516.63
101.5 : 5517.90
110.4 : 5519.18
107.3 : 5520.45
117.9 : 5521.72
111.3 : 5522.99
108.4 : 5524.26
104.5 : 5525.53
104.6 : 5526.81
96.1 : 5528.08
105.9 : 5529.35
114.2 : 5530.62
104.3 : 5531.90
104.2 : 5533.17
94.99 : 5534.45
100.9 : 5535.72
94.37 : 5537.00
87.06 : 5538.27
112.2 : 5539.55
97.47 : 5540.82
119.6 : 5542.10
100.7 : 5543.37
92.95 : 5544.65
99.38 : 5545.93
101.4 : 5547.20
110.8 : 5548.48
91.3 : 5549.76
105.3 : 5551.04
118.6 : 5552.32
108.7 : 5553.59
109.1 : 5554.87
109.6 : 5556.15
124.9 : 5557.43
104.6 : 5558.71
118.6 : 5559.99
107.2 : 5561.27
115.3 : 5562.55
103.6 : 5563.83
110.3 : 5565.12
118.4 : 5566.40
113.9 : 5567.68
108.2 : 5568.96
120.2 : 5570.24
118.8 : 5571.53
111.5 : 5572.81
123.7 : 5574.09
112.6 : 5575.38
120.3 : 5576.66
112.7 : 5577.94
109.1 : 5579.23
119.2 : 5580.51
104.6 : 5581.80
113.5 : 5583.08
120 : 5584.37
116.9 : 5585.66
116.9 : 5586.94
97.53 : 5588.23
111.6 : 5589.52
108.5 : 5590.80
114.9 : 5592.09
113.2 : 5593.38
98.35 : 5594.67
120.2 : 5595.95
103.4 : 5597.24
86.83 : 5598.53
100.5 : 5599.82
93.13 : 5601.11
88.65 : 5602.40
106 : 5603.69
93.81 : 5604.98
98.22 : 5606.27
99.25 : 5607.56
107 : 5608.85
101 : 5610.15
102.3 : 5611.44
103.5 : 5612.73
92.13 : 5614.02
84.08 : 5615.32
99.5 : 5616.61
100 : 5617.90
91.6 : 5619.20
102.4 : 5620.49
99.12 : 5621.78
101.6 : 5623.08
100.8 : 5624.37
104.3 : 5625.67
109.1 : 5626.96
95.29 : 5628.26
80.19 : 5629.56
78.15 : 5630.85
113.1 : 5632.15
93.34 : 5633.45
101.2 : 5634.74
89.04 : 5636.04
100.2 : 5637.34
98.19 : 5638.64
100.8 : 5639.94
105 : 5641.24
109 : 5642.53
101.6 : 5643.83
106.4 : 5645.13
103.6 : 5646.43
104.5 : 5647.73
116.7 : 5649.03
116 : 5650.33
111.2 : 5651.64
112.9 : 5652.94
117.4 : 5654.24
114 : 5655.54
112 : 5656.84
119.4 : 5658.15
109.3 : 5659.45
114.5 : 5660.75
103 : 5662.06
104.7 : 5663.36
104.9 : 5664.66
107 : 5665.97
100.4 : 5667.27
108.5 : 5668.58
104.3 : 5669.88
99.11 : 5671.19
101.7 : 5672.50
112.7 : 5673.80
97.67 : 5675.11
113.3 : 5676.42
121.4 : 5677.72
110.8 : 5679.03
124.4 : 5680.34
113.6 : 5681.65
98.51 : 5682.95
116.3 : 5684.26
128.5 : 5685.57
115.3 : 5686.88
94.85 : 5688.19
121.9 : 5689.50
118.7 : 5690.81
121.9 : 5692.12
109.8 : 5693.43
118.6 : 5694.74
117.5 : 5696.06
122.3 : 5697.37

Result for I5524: 4.30 Angstrom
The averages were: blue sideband 113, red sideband 104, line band 100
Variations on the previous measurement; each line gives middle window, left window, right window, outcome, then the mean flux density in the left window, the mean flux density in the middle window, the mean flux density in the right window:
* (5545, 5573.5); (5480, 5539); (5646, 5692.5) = -1.5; 102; 110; 111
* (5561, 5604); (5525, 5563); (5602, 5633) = -3.6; 105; 110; 98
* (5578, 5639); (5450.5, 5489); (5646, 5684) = 2.9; 100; 102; 110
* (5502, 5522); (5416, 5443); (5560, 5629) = 3.0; 127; 99.1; 106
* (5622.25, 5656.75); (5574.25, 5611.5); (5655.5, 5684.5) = 1.5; 107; 103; 109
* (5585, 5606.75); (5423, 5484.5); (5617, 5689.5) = 0.6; 110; 104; 106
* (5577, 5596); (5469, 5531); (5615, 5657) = -1.7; 103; 112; 102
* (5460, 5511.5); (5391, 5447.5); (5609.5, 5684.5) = 6.7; 122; 102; 104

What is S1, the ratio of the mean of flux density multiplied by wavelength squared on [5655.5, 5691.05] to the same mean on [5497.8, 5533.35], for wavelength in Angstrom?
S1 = 1.2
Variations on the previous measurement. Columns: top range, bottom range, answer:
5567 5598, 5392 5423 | 1.01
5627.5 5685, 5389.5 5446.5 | 0.94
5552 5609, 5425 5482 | 1.05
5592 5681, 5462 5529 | 1.07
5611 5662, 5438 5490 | 1.04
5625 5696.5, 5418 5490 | 1.05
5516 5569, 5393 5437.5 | 0.92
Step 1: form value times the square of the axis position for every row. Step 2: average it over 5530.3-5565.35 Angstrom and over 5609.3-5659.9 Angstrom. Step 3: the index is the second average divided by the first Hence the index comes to 1.0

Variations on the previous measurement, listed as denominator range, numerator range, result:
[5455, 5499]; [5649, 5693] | 1.16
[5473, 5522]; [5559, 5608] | 1.11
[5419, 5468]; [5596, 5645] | 0.93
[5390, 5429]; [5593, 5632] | 0.87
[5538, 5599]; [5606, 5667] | 0.96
